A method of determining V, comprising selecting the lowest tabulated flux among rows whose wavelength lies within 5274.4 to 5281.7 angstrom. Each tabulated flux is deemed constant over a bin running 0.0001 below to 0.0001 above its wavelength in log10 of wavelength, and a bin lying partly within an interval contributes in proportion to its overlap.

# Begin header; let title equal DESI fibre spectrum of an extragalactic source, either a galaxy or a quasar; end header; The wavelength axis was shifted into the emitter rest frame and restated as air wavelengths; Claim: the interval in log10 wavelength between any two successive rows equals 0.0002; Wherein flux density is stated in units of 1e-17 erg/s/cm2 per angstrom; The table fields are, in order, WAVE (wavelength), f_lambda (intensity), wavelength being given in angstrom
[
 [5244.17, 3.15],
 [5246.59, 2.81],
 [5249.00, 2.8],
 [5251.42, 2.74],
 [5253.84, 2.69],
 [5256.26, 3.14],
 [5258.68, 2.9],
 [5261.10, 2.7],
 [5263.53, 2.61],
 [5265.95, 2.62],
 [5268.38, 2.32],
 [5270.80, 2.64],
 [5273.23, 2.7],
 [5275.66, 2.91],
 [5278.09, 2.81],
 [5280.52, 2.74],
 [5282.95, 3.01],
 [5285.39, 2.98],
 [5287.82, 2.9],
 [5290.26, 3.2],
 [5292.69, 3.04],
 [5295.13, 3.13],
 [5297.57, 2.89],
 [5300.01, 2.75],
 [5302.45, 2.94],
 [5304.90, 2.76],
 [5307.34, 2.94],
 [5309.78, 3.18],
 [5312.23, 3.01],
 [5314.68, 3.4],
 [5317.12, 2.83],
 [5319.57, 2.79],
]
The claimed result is 2.74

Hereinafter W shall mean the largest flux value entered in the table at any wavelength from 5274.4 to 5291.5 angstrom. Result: 3.2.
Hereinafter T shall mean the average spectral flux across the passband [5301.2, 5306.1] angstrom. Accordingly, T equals 2.85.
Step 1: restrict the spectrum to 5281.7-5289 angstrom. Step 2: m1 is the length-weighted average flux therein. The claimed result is 2.96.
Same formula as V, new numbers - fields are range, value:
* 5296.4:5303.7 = 2.75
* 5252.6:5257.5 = 2.69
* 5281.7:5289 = 2.9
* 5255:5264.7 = 2.61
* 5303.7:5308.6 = 2.76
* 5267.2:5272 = 2.32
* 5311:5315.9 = 3.01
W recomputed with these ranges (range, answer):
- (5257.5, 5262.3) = 2.9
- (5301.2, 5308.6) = 2.94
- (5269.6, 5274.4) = 2.7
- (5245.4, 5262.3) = 3.14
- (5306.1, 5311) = 3.18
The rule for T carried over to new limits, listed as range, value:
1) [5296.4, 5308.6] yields 2.86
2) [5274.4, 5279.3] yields 2.86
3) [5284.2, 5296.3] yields 3.05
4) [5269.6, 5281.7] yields 2.76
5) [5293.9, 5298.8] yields 3.01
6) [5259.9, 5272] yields 2.58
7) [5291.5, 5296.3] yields 3.08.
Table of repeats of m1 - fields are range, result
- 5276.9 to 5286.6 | 2.88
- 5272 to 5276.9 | 2.8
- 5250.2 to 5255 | 2.71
